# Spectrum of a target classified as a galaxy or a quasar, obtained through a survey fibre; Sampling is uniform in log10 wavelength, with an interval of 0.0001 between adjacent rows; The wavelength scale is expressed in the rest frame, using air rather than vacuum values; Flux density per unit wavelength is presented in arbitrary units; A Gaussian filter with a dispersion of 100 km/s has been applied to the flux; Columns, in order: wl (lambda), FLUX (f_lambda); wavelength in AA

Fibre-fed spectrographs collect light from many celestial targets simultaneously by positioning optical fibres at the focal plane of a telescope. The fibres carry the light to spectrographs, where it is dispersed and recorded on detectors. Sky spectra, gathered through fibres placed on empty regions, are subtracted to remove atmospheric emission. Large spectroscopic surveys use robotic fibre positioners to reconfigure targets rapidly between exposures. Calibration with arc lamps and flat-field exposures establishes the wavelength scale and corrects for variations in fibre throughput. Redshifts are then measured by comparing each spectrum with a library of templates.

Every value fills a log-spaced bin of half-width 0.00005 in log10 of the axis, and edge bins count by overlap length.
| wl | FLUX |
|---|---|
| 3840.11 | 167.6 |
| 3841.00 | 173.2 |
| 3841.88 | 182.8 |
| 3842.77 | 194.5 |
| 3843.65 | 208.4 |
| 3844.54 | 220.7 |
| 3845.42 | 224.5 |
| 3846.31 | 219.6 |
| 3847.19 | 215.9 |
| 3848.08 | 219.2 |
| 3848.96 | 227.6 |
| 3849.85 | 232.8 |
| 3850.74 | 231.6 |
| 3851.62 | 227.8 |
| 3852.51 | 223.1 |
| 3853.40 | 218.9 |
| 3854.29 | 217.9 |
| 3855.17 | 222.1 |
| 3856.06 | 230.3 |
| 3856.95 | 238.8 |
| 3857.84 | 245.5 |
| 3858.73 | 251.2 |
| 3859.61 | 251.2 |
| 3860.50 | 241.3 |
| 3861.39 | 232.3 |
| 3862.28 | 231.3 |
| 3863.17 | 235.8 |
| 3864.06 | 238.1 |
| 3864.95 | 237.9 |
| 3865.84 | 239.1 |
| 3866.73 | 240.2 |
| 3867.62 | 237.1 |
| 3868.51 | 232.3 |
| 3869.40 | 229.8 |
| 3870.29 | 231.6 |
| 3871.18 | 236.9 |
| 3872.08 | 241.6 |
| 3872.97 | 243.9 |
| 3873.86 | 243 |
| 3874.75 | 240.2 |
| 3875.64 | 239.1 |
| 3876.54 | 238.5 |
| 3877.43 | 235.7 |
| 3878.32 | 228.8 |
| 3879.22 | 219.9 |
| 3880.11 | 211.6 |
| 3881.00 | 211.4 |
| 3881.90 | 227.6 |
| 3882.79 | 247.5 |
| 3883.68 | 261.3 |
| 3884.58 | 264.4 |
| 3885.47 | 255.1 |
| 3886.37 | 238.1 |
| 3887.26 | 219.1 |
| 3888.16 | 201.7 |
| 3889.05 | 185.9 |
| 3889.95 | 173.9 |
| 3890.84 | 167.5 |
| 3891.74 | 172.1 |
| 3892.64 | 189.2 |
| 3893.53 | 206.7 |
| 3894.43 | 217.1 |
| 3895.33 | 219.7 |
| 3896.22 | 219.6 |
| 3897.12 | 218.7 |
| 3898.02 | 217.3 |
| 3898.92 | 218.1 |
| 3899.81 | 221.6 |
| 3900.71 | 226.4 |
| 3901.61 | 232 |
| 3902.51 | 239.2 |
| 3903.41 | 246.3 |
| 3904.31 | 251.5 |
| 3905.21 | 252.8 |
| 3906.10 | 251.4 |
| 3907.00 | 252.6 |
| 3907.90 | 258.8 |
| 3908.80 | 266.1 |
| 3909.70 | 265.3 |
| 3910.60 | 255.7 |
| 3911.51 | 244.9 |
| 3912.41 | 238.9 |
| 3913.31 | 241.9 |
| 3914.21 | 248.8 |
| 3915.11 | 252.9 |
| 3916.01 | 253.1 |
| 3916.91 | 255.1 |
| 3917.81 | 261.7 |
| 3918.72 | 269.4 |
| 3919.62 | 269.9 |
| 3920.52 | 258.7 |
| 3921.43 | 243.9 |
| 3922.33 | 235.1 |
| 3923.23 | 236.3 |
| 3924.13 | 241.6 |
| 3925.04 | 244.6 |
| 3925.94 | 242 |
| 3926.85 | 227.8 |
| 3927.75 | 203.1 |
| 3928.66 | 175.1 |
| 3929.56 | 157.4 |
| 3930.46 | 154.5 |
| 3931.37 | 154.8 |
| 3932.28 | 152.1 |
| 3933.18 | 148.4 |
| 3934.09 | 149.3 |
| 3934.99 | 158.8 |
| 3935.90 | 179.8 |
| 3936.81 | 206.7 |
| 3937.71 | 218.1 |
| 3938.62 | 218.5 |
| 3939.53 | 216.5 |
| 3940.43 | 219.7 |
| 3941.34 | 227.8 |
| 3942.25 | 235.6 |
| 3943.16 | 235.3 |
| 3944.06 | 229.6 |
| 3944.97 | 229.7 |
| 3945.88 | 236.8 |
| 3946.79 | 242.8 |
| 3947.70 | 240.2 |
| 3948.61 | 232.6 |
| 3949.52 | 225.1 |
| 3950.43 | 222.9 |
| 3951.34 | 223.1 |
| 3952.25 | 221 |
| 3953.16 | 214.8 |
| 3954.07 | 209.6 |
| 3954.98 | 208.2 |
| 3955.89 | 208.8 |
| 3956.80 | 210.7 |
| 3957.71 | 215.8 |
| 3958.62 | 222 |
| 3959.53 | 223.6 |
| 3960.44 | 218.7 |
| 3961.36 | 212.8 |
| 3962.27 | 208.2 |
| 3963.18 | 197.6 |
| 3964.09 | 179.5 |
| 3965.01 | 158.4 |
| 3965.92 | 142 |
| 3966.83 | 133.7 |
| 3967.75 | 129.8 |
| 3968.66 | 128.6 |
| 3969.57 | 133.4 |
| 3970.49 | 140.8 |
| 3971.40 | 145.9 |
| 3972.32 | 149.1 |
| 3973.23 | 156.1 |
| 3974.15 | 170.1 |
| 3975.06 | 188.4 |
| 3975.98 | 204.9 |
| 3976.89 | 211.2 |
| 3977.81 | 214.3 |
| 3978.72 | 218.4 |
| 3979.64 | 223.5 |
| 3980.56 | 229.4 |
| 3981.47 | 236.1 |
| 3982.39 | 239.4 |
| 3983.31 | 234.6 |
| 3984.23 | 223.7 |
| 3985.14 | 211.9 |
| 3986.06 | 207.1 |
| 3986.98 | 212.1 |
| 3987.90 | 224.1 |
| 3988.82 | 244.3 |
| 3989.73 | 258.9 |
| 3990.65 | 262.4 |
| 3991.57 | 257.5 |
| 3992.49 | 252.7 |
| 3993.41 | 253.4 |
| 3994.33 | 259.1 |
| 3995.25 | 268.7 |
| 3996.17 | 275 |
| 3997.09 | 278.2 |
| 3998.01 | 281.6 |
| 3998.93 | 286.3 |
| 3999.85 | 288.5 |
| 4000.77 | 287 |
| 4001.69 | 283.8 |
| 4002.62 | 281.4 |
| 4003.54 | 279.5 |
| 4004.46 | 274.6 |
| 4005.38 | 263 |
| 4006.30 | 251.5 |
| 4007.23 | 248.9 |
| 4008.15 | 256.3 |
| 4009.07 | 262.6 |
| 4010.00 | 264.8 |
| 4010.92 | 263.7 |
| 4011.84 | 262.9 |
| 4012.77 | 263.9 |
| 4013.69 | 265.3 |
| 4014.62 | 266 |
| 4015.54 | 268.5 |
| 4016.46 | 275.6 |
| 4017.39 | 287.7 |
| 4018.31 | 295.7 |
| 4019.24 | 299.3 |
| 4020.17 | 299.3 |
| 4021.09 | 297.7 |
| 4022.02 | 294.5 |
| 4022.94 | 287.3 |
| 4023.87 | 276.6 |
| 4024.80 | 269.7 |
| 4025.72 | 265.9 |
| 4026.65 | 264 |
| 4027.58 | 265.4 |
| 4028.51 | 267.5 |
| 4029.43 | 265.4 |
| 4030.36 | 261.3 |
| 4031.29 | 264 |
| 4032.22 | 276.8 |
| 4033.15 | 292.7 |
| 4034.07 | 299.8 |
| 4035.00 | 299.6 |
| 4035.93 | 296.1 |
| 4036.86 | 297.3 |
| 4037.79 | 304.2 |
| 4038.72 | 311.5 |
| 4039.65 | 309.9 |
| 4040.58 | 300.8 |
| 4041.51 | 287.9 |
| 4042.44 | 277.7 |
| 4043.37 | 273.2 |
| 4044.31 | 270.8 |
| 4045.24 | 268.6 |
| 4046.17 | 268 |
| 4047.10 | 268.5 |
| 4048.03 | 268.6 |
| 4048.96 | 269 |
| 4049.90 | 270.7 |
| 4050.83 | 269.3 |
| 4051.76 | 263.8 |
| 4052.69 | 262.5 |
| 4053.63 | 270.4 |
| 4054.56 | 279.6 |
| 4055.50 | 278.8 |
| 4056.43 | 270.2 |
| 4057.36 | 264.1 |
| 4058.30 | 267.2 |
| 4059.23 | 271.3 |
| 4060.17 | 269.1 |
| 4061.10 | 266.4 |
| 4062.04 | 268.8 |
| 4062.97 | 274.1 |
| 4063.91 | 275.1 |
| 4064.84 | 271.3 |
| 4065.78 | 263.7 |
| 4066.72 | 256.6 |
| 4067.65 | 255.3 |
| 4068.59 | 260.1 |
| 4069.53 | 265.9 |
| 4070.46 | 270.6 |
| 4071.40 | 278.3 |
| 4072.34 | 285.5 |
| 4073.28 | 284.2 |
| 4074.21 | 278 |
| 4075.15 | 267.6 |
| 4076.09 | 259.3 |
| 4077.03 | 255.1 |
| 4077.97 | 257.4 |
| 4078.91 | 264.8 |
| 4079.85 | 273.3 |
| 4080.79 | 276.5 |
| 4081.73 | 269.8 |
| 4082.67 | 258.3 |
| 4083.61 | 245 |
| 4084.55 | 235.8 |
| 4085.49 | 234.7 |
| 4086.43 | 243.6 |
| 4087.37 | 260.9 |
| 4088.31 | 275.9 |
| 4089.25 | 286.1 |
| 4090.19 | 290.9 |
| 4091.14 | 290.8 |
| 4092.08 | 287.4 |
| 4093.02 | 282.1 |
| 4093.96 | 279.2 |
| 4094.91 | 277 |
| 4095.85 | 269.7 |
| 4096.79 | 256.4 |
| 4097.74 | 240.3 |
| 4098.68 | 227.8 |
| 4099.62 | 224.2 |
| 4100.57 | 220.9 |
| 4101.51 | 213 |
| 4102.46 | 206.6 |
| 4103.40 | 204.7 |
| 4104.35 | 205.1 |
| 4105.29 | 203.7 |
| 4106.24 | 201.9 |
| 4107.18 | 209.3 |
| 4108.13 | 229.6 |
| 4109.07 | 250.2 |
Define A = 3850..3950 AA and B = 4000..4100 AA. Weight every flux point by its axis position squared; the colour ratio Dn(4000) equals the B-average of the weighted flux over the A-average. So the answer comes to 1.3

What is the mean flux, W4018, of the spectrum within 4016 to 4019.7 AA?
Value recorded 289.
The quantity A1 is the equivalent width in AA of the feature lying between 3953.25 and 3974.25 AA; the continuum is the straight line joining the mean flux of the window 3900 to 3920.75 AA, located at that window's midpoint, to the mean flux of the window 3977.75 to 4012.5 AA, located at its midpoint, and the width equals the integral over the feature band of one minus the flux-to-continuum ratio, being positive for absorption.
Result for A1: 6.1 AA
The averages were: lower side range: 251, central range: 179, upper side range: 254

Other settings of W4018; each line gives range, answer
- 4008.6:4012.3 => 264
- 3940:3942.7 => 227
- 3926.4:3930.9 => 184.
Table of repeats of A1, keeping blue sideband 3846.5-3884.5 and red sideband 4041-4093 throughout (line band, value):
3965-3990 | 6.1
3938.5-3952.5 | 1.1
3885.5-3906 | 1.9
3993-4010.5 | -0.9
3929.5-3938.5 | 2.8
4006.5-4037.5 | -1.8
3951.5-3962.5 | 1.5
